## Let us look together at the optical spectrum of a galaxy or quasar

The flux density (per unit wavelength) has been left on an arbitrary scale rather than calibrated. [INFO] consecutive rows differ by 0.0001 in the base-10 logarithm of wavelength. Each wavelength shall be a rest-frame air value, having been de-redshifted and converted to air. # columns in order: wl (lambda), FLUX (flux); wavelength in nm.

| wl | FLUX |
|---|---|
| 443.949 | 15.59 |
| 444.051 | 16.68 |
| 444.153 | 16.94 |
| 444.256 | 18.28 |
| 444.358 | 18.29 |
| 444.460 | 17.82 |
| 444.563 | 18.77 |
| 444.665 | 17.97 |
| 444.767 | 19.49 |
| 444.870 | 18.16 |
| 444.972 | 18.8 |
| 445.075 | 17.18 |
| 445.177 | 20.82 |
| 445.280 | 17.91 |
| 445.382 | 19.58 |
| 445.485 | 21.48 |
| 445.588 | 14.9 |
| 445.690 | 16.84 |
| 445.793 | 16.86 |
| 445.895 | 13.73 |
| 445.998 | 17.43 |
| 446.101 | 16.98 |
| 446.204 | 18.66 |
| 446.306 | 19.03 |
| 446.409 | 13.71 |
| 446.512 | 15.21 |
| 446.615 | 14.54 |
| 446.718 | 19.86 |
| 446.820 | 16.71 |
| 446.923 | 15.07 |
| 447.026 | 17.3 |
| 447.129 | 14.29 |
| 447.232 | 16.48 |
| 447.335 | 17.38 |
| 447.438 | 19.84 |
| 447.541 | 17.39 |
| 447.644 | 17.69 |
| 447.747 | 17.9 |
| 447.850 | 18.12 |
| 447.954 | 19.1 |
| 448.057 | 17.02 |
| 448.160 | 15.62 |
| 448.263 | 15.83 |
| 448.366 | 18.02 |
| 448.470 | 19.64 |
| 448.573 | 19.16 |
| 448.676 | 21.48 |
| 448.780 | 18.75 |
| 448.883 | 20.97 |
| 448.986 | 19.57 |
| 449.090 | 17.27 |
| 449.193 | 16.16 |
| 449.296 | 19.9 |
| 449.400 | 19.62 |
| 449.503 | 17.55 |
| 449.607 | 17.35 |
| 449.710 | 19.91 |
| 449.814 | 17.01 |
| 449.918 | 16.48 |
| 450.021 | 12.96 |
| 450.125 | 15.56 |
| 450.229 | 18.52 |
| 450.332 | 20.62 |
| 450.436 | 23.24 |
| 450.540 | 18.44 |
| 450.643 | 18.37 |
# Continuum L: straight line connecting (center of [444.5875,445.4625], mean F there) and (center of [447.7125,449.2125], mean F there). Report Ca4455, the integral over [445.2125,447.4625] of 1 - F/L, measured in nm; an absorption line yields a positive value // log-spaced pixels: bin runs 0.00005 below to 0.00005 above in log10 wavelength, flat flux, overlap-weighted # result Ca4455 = 0.20 nm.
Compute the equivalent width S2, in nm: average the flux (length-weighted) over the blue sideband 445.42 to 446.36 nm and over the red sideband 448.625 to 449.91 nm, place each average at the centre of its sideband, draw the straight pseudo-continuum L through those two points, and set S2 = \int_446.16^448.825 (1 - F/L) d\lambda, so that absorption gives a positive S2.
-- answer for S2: 0.081 nm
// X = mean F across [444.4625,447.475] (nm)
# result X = 17.4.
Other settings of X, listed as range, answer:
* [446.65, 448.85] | 17.8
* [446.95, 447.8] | 17.2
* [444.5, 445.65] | 18.6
